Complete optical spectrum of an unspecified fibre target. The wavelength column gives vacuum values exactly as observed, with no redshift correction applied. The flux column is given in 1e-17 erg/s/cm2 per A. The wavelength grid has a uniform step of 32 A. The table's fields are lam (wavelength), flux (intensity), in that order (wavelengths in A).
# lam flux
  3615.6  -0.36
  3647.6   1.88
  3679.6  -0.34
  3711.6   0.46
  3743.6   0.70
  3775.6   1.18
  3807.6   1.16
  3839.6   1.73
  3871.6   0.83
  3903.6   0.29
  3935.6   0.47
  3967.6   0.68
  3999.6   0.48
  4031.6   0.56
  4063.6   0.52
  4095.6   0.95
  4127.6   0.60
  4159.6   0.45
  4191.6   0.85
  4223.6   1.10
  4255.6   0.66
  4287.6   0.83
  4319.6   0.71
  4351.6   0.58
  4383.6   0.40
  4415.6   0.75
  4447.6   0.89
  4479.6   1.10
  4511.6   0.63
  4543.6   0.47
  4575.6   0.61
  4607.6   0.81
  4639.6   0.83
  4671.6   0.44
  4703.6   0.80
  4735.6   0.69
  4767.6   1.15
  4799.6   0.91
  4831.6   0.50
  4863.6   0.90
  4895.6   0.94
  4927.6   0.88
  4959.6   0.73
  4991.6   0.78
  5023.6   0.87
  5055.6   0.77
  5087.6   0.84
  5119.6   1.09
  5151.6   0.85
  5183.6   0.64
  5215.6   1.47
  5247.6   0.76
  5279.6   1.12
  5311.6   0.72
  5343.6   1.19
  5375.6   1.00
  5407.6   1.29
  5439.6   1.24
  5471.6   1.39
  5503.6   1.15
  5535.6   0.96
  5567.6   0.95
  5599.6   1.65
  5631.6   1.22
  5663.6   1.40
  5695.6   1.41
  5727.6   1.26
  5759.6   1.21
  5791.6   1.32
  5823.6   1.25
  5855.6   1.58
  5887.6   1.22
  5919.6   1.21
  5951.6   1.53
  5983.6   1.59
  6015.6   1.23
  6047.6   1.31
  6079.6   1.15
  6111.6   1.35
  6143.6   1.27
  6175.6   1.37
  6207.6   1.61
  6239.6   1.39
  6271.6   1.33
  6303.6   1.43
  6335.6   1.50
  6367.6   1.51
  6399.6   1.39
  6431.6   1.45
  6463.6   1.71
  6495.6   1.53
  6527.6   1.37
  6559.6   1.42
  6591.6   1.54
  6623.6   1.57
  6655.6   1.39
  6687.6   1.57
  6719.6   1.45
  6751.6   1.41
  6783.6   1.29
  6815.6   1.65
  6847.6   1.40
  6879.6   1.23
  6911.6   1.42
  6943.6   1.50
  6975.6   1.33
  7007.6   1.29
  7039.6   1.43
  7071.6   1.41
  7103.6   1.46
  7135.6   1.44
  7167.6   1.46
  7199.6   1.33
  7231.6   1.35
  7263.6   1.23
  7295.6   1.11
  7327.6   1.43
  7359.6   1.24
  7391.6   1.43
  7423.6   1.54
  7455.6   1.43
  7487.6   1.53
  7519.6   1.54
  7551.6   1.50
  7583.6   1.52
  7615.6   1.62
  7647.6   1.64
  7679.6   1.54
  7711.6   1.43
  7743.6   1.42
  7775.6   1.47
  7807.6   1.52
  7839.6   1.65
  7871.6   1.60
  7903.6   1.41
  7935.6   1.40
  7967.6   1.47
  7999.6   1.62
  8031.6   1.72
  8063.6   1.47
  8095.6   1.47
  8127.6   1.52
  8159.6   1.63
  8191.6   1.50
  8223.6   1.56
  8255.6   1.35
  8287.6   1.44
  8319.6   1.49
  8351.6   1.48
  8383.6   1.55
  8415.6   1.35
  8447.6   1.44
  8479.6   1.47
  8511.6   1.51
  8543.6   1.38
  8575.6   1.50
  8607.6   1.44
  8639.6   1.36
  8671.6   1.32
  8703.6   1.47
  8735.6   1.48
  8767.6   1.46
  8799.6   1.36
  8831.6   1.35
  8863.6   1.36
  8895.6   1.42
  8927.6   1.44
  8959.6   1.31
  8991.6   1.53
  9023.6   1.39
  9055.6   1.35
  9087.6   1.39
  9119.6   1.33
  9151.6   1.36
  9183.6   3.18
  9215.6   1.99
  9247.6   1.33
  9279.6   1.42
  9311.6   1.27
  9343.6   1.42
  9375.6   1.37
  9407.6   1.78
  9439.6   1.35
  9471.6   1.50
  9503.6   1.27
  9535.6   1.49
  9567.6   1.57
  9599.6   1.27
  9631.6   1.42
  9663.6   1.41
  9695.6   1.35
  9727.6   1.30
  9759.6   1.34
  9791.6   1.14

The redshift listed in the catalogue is 0.40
